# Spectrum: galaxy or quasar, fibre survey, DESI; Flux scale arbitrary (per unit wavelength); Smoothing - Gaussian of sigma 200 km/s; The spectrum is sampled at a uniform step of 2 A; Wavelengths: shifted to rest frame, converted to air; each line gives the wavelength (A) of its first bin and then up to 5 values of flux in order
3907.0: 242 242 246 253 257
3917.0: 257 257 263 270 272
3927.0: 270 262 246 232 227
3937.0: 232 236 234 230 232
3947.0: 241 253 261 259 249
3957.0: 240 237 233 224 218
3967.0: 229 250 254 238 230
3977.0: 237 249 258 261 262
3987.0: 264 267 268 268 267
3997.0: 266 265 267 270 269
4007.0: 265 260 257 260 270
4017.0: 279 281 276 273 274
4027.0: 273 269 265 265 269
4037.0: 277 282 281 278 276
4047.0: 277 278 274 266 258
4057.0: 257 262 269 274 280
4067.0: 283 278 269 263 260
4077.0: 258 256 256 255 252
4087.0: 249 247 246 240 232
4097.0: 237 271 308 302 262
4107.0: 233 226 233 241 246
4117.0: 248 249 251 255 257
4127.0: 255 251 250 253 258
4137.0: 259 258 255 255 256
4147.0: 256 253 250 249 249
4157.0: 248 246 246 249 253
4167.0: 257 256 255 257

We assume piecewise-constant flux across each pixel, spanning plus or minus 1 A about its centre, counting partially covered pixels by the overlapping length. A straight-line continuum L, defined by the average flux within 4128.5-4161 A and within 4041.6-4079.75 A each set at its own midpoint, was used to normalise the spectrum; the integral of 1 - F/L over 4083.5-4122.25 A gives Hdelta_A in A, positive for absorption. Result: 1.4 A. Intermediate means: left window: 269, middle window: 251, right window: 253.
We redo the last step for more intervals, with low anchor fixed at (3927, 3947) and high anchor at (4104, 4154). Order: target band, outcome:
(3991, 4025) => -3.6 A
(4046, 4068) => -2.2 A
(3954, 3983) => 0.1 A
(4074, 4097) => -0.2 A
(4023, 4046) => -2.7 A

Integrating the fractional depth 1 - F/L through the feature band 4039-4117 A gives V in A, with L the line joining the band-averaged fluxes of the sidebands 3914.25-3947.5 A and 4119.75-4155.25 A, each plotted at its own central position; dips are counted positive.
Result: -2.9 A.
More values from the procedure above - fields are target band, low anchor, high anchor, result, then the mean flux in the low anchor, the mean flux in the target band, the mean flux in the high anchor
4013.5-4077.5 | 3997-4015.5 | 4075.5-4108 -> -2.6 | 265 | 272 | 257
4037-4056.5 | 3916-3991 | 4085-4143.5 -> -1.9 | 247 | 274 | 253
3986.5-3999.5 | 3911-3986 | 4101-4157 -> -1.0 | 246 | 267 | 253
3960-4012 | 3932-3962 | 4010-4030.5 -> 0.6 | 240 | 254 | 271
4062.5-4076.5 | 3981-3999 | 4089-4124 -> -0.9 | 265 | 272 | 252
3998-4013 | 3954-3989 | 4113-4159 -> -1.2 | 244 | 264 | 252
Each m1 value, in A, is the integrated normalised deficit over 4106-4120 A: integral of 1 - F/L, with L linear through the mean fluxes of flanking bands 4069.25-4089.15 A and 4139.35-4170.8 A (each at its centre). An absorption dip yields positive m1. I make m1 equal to 0.9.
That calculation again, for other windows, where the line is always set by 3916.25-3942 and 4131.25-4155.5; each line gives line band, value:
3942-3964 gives 0.8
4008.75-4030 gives -1.6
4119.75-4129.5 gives 0.0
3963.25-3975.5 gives 0.7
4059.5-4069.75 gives -0.9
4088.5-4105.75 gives -0.5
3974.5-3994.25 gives -0.4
